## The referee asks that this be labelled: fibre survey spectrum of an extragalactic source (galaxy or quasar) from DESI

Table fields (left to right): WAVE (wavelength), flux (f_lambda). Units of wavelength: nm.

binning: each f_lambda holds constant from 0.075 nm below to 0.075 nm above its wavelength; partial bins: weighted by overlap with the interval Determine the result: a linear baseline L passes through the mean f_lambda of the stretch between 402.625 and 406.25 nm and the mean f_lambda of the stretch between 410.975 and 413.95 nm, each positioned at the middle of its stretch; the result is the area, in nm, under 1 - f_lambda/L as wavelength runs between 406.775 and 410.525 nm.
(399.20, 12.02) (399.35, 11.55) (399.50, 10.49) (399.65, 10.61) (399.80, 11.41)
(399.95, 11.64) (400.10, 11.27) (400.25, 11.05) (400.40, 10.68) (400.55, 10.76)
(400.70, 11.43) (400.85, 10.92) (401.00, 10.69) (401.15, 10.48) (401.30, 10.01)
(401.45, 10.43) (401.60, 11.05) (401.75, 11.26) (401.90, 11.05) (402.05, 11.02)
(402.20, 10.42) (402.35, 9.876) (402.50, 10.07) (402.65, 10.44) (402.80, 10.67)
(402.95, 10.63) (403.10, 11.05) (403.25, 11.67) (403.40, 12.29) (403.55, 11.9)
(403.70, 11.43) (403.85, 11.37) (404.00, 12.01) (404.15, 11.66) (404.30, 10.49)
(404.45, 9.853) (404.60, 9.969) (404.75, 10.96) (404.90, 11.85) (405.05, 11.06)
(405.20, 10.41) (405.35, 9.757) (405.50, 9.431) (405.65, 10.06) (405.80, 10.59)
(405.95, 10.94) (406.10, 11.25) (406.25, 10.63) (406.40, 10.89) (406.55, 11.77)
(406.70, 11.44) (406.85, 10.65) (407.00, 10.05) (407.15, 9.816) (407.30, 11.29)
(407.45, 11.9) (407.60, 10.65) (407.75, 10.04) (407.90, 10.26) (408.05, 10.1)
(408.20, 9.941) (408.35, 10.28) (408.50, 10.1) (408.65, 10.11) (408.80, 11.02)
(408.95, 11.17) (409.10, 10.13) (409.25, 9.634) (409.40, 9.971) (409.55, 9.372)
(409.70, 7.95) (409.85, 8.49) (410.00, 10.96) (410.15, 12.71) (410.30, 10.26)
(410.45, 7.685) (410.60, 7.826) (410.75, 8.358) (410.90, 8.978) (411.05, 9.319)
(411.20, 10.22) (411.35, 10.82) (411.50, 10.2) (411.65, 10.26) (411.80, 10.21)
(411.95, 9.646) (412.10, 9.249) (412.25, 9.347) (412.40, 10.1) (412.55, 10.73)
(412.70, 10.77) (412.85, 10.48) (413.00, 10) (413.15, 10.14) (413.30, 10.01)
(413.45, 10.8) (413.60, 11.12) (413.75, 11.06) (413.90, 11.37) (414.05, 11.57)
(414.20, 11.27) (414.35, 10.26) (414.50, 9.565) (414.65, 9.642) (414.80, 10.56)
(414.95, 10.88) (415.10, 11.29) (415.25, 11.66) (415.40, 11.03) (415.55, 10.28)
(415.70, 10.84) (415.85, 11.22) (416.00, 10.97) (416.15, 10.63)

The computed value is 0.14 nm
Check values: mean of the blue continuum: 10.9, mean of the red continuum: 10.3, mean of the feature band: 10.2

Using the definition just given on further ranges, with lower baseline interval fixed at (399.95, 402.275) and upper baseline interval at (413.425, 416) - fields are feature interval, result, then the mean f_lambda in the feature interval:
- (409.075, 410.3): 0.106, 9.91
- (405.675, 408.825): 0.064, 10.6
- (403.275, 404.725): -0.049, 11.2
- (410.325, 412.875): 0.282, 9.65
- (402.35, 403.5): -0.007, 10.9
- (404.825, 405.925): 0.039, 10.5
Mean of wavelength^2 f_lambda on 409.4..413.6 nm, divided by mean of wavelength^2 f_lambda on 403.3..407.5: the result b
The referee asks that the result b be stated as 0.9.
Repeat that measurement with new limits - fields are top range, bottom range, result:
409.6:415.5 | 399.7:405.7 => 0.98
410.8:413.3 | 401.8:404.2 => 0.94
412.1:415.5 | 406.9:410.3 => 1.06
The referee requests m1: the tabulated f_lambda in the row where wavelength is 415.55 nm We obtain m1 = 10.28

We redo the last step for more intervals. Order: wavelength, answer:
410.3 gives 10.26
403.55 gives 11.9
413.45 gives 10.8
